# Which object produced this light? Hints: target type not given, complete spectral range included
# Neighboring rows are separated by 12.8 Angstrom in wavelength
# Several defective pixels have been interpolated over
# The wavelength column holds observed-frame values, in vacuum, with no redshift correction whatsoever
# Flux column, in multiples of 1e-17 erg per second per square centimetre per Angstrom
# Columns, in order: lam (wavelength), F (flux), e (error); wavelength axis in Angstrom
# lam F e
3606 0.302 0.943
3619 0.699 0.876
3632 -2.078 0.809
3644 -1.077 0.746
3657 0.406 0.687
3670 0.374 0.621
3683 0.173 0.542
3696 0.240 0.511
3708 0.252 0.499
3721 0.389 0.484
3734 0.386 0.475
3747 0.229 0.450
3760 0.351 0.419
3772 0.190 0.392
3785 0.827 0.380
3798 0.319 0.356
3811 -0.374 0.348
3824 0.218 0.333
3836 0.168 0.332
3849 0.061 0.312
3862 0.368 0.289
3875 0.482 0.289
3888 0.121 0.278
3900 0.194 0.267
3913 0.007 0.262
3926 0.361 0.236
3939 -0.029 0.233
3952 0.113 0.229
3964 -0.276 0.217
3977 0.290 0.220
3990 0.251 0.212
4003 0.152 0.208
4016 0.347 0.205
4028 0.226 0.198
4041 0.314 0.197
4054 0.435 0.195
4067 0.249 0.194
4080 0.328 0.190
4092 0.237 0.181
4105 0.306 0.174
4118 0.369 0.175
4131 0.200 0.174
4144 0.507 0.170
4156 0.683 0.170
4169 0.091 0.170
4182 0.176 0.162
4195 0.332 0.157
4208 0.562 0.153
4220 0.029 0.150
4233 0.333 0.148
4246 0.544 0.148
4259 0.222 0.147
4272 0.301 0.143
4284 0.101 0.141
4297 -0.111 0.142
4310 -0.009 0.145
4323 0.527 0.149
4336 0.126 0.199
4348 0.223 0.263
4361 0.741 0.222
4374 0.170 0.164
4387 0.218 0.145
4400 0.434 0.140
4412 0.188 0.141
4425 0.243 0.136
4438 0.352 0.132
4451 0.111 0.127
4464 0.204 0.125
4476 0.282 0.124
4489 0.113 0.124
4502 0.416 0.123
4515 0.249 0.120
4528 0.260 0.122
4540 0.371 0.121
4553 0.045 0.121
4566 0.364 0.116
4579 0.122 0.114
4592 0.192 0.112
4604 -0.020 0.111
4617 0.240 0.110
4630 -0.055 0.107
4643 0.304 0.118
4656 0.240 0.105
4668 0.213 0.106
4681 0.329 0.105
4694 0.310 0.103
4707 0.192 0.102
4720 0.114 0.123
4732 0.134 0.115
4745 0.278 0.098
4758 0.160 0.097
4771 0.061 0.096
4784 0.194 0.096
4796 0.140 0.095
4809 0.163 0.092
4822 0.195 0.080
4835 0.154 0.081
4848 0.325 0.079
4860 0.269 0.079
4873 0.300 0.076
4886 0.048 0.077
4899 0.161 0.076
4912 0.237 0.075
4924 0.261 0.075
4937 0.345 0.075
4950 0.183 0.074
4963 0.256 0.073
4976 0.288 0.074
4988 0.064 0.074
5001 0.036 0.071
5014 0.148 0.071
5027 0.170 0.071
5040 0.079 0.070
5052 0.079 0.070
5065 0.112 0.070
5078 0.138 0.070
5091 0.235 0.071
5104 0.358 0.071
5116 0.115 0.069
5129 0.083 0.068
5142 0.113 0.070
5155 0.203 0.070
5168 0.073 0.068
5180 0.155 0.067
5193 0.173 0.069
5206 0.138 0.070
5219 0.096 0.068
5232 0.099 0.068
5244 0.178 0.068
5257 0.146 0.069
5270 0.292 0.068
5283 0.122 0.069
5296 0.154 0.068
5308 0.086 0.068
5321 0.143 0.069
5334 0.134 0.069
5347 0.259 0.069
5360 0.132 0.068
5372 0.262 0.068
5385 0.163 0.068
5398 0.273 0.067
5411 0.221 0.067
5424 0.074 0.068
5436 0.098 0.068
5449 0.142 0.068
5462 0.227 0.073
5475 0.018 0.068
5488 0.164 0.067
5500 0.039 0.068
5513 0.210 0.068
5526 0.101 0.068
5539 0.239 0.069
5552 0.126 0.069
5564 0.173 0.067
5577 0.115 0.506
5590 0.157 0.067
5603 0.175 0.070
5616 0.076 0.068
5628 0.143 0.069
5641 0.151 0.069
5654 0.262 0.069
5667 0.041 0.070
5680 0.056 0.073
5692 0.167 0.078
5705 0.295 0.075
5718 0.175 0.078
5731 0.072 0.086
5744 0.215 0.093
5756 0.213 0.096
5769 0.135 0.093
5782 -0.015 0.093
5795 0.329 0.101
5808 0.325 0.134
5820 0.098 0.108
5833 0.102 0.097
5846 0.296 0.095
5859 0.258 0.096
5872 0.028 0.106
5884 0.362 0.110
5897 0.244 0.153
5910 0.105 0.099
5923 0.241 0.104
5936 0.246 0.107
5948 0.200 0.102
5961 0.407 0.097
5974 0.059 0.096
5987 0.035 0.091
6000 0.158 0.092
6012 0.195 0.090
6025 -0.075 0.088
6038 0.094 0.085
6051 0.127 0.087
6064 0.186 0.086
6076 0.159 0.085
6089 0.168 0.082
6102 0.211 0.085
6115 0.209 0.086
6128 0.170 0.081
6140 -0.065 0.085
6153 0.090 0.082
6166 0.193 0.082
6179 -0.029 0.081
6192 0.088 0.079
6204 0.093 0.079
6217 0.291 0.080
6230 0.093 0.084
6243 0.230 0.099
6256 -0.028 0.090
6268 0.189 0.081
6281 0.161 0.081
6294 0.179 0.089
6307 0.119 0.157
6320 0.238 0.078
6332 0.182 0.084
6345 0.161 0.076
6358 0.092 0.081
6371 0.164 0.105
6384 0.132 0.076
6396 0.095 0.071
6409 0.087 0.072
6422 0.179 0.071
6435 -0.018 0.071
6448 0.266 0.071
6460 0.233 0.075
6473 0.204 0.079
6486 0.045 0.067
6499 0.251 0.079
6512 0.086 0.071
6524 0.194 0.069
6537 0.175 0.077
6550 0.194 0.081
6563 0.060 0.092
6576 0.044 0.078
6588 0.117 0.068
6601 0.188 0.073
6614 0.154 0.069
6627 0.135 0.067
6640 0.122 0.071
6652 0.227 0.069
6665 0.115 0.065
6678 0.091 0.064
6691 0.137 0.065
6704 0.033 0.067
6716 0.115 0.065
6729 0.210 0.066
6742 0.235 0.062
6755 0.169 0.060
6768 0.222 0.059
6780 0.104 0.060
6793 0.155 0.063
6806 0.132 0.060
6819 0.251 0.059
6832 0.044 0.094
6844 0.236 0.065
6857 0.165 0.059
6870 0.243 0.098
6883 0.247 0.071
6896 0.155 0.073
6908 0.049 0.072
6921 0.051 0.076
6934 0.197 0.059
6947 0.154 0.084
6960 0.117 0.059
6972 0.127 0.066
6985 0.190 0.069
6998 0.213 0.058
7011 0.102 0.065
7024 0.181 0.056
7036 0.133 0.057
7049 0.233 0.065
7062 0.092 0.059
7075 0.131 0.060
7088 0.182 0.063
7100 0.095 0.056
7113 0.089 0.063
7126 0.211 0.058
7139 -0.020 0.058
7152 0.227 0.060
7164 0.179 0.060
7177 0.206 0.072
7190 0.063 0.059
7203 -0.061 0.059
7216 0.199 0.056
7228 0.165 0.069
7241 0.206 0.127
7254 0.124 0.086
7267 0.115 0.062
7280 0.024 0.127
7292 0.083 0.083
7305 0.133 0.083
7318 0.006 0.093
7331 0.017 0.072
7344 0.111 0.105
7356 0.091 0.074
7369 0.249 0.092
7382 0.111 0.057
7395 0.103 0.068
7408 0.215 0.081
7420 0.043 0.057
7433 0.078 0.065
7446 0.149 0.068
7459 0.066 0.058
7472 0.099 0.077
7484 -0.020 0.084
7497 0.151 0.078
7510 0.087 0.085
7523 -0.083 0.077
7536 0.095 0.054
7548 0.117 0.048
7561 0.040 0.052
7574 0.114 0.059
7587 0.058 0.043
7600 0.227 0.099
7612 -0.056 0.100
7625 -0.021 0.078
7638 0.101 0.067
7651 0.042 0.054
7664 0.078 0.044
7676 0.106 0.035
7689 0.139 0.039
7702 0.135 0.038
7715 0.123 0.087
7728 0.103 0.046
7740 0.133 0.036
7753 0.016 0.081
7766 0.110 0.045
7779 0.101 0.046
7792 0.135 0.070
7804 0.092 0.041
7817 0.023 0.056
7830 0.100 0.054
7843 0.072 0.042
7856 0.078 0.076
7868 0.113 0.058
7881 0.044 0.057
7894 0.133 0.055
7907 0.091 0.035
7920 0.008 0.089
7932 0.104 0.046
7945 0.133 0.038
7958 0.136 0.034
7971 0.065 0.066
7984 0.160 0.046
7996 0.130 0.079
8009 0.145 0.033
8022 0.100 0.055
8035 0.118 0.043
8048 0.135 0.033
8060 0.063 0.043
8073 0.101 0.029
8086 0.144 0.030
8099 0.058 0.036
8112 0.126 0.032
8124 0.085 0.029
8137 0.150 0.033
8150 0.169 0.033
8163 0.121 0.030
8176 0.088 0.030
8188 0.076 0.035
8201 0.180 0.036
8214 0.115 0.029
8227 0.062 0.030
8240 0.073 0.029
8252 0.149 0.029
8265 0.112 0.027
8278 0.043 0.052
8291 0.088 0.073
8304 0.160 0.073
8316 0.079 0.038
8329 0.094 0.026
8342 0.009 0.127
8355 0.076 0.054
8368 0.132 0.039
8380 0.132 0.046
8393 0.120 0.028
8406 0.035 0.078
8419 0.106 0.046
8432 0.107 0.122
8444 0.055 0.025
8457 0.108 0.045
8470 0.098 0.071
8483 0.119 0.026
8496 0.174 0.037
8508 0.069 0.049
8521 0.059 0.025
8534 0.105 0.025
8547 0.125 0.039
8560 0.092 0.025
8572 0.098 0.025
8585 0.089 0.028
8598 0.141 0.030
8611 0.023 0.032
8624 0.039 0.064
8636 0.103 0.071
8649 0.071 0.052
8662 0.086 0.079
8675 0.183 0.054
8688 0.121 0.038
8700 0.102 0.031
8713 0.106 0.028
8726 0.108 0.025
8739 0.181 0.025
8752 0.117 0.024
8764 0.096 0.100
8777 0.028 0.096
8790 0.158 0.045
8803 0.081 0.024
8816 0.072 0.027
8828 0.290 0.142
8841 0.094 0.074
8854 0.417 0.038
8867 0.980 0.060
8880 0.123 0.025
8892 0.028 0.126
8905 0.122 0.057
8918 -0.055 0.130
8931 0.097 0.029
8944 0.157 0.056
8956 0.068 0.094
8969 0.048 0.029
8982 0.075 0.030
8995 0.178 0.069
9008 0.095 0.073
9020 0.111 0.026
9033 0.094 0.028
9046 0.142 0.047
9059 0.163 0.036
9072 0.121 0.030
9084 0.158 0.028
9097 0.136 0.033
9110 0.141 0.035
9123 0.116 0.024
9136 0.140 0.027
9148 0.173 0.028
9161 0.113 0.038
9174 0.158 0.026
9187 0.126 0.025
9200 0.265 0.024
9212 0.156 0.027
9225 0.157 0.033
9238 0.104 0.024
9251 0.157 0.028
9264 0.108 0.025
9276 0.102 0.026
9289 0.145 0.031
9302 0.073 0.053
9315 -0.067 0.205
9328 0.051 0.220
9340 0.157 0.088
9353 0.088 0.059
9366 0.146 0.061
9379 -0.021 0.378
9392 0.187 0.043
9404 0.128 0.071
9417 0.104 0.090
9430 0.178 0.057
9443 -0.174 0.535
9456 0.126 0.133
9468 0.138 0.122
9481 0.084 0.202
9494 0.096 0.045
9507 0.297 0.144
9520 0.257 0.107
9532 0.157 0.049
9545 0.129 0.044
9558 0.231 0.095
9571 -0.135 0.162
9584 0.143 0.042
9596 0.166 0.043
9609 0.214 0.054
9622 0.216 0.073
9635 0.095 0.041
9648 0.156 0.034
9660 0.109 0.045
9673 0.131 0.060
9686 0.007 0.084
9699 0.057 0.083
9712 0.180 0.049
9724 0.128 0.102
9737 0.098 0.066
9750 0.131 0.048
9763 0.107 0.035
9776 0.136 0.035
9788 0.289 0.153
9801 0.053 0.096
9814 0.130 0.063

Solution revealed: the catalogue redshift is 1.38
